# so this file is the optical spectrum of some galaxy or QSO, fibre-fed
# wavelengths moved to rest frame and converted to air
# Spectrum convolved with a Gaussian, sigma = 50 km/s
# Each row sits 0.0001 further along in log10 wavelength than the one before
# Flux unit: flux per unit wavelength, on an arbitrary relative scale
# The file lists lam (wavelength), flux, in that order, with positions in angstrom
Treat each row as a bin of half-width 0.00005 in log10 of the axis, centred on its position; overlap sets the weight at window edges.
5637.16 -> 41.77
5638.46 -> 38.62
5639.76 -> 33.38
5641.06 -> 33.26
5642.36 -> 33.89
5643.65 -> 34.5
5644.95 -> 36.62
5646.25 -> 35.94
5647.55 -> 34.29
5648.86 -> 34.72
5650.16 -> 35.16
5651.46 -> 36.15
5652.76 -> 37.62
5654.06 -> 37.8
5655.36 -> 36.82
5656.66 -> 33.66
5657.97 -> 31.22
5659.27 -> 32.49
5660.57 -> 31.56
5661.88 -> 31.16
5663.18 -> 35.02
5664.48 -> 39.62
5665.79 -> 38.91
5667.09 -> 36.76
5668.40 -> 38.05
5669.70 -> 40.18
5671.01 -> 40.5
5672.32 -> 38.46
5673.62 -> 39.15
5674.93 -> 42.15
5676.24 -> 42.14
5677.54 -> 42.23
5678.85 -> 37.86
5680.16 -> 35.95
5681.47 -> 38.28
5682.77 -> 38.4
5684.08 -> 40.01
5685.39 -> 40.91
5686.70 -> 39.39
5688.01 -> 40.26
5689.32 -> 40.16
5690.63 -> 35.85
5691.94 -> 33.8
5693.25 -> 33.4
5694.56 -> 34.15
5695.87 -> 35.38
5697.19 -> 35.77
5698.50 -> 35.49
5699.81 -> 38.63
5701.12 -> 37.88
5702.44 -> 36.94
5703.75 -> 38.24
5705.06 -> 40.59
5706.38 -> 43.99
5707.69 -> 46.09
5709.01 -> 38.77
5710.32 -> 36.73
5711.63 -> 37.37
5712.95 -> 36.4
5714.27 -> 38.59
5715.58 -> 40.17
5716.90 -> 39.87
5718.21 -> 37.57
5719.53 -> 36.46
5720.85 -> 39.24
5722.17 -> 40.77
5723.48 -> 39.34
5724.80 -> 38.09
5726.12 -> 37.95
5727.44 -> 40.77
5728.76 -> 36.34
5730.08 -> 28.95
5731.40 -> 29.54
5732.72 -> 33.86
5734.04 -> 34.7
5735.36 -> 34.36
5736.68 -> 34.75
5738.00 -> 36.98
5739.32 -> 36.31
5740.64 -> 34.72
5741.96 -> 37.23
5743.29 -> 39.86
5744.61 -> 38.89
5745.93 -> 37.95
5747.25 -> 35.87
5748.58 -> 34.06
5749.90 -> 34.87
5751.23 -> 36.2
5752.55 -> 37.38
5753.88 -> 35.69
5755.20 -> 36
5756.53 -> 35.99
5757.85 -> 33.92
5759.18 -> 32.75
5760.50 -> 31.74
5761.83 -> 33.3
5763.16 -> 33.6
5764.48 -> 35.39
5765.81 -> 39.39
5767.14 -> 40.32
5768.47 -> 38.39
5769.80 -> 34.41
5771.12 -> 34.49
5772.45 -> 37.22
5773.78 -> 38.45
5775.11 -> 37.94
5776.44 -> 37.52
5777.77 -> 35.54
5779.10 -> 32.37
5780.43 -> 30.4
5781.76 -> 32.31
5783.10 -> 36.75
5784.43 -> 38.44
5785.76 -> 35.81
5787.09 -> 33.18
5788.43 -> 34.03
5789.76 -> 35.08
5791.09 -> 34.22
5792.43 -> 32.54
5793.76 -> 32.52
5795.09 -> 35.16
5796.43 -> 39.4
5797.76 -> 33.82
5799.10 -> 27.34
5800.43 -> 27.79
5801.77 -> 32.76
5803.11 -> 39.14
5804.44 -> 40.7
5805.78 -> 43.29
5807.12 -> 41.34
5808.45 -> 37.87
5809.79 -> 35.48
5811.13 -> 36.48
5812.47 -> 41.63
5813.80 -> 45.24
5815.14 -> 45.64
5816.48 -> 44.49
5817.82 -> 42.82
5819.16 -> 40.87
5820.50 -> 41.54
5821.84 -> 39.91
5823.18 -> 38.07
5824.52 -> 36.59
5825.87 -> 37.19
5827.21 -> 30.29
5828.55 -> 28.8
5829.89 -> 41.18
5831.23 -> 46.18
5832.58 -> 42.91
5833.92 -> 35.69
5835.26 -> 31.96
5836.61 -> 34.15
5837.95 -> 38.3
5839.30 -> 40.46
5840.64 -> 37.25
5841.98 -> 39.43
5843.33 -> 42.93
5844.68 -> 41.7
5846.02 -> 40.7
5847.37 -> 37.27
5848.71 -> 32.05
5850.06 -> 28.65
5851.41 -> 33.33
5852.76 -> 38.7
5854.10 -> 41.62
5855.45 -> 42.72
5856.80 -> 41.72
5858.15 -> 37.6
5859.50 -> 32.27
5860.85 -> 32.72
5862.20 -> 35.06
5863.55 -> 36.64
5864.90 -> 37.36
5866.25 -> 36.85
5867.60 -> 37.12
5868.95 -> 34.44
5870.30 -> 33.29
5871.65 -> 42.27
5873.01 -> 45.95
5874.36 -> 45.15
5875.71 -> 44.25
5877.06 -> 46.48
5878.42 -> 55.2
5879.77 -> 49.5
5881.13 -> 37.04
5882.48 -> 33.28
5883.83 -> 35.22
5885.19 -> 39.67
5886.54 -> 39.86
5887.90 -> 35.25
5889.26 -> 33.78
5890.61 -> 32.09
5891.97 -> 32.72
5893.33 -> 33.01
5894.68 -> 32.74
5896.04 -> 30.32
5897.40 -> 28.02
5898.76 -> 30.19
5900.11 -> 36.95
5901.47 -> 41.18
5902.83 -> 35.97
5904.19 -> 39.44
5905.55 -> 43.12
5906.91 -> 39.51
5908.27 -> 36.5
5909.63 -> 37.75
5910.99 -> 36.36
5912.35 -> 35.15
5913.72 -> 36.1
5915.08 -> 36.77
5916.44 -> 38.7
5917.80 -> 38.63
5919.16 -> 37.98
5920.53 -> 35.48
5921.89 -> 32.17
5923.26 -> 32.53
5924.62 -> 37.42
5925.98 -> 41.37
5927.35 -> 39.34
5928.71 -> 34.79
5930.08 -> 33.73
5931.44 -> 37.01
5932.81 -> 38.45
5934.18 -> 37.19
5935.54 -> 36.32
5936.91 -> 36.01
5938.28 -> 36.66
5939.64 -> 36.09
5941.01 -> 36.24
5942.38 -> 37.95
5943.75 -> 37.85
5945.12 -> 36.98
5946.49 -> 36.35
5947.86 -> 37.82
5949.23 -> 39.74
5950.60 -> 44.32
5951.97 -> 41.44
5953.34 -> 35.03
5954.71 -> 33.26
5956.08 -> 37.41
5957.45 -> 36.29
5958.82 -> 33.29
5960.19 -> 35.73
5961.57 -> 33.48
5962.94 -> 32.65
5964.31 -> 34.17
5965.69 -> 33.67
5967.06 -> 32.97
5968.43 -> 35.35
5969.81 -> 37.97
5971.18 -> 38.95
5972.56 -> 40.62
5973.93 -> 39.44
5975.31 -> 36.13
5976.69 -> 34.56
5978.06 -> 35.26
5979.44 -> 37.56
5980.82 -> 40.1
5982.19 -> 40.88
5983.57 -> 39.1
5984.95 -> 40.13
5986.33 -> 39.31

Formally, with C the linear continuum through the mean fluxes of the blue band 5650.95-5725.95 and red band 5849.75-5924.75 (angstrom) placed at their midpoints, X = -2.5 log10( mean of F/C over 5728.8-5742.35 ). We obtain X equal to 0.11 mag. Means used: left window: 37.9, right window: 37.4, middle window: 34.2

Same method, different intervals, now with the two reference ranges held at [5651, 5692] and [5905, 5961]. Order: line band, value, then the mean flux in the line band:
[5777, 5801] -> 0.111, 33.7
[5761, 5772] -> 0.039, 36.1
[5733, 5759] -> 0.044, 36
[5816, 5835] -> -0.043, 38.8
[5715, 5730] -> -0.024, 38.4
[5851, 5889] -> -0.059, 39.3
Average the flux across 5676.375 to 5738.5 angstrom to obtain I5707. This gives 37.6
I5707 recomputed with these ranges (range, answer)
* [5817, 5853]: 37.7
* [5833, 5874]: 37.4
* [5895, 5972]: 36.5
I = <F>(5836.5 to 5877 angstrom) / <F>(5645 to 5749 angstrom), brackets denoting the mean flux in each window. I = 1.0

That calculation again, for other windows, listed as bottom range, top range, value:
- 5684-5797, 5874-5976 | 1.02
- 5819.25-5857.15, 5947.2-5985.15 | 0.98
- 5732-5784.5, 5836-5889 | 1.09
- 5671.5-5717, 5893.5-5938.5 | 0.94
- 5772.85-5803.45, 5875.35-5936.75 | 1.08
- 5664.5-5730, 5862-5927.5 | 0.98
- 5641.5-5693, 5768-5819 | 0.99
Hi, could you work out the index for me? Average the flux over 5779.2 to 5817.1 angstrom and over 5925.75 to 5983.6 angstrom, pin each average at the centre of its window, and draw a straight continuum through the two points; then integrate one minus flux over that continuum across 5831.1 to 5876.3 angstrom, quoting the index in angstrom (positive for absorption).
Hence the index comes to -1.81 angstrom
